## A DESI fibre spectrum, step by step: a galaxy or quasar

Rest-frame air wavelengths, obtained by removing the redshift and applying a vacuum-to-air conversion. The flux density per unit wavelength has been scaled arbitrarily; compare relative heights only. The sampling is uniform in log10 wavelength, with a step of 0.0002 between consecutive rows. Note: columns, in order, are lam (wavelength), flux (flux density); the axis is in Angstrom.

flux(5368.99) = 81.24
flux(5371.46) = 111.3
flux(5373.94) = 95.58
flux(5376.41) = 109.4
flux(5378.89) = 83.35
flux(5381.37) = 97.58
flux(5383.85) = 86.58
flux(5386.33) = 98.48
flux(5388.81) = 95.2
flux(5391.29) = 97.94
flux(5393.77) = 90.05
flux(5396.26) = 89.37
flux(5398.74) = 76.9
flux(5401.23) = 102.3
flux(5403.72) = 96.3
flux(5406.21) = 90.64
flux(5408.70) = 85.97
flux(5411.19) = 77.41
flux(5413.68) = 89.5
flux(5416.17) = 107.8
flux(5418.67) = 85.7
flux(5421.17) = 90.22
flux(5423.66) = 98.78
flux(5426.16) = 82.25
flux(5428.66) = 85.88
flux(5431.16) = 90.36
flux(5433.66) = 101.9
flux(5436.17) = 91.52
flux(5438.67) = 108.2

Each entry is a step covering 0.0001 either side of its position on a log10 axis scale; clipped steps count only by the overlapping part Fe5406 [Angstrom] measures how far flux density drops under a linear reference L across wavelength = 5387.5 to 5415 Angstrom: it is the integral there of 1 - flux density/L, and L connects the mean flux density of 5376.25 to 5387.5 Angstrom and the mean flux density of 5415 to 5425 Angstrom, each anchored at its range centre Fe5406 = 1.2 Angstrom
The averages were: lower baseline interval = 93.6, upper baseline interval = 95.4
